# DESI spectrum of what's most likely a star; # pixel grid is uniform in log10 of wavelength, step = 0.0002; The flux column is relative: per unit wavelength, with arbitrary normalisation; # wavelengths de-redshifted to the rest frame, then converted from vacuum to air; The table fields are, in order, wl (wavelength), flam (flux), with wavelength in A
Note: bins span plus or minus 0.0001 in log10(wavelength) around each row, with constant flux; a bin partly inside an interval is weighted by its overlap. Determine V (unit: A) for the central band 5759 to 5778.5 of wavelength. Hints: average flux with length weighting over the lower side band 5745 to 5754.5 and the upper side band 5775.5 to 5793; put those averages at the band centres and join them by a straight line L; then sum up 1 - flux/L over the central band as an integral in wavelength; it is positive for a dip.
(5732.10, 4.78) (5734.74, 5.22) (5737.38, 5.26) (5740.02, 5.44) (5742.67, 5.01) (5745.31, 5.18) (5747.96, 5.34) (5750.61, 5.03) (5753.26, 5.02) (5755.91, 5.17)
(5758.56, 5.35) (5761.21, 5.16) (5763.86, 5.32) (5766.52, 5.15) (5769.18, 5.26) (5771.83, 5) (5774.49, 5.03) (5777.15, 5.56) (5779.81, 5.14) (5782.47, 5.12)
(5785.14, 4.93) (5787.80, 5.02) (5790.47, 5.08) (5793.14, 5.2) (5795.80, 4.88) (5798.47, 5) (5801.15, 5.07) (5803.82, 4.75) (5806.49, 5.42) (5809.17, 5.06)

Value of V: -0.3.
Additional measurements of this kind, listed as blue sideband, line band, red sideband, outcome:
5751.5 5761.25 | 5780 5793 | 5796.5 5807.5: 0.06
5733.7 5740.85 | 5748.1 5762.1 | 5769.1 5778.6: 0.26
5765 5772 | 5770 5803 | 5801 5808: 0.25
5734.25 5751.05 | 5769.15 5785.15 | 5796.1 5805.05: -0.35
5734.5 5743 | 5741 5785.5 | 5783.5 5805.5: -0.23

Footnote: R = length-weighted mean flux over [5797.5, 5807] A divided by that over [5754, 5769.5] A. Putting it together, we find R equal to 1.0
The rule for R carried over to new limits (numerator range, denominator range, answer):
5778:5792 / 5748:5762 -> 0.98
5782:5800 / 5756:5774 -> 0.97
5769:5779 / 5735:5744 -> 0.99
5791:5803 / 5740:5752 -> 0.97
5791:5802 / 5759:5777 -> 0.97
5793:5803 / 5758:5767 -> 0.95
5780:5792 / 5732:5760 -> 0.97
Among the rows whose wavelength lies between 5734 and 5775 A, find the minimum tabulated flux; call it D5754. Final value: 5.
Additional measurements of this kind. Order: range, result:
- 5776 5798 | 4.88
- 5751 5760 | 5.02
